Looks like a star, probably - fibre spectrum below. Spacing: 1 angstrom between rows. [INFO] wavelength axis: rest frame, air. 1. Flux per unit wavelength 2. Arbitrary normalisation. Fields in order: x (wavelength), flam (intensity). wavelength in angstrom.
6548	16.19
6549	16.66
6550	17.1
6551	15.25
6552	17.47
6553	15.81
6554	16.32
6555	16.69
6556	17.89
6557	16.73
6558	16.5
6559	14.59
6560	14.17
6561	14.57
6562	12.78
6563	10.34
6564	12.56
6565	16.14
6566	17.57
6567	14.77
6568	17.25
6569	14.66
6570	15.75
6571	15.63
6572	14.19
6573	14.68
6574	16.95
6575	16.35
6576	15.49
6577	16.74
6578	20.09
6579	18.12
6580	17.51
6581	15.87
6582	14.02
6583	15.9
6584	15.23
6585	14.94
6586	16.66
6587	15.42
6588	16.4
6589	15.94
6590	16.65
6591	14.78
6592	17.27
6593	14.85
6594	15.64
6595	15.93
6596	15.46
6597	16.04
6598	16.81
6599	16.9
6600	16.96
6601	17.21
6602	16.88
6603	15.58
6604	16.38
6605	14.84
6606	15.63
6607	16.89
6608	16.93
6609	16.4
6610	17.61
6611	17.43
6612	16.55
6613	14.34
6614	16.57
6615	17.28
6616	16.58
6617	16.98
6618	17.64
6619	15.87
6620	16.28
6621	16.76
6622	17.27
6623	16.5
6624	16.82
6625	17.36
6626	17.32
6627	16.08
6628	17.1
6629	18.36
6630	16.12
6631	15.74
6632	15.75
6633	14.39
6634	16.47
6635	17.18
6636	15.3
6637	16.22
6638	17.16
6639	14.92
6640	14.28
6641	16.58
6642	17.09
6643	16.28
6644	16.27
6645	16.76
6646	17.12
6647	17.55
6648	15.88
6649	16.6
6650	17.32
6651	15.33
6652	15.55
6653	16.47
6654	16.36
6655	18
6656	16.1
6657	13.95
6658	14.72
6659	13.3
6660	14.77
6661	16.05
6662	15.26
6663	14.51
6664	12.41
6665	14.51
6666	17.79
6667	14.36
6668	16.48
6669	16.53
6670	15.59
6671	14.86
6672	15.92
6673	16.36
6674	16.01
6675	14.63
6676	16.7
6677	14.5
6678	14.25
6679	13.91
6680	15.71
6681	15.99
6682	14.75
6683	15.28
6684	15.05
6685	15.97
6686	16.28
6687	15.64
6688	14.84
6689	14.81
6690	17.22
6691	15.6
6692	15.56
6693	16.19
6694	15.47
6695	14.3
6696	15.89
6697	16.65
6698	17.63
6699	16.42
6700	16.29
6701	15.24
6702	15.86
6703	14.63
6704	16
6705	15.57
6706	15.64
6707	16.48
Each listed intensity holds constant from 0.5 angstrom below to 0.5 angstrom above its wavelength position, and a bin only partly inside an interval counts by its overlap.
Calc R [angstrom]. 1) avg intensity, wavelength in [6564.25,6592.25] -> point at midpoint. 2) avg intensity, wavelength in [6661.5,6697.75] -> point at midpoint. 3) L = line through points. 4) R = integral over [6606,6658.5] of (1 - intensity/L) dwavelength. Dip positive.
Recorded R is -2.3 angstrom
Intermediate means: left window 16.1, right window 15.5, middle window 16.4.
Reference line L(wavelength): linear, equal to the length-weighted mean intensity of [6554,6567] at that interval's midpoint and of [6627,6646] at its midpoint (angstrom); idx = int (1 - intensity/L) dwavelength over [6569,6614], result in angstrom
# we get -1.8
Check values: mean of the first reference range 15.1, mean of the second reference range 16.2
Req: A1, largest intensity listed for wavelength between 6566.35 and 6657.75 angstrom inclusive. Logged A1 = 20.09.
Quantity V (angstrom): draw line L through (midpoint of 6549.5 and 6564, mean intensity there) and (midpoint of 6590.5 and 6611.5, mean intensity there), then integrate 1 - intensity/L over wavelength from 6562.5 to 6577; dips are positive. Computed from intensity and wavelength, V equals 0.4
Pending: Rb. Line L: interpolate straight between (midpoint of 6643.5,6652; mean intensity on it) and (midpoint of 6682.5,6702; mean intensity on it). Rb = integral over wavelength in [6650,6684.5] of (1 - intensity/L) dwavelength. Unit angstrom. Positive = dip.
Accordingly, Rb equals 1.8 angstrom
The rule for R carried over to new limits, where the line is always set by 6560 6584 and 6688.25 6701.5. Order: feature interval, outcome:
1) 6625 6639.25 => -0.58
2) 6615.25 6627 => -0.86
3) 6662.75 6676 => 0.33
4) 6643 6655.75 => -0.65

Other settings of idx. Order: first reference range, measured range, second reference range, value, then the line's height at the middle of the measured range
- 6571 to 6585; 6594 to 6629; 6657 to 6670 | -1.9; 15.7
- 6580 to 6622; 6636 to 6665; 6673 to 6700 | 0.2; 15.9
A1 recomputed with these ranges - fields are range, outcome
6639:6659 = 18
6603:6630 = 18.36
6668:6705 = 17.63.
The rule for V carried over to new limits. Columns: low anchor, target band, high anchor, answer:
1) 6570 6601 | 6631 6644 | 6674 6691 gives -0.2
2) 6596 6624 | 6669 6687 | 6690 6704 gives 0.7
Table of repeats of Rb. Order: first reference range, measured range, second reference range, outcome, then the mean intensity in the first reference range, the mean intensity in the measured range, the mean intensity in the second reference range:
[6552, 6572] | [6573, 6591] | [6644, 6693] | -1.0 angstrom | 15.3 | 16.3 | 15.6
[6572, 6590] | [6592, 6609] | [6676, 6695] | -0.2 angstrom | 16.2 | 16.2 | 15.4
